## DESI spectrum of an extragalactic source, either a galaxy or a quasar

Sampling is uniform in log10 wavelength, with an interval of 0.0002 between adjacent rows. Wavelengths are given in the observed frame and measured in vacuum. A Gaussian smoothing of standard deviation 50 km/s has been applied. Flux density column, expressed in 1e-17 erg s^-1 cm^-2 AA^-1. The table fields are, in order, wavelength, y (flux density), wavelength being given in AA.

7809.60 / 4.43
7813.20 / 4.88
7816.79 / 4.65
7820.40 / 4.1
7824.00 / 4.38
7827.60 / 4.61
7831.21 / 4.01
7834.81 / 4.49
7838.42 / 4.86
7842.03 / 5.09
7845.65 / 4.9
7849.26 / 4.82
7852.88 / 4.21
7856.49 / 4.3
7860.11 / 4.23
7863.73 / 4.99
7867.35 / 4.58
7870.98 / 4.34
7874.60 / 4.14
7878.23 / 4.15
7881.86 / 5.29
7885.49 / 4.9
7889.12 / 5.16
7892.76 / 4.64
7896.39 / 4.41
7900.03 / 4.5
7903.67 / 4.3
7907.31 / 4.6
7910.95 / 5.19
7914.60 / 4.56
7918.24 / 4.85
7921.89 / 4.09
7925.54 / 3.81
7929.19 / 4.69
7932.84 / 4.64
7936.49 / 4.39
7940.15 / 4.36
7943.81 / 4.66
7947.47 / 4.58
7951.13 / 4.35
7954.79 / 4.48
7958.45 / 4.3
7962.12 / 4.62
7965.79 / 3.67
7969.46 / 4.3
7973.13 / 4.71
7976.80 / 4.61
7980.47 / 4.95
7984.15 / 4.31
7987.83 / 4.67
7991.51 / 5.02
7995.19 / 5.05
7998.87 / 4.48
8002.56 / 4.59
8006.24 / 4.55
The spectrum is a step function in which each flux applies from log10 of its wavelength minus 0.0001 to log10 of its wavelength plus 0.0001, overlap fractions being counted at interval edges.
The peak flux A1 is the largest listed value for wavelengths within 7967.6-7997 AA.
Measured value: 5.05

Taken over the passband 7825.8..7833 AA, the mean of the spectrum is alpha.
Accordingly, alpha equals 4.31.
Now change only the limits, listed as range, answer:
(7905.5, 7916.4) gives 4.78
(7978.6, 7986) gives 4.63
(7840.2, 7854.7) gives 4.75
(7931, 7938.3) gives 4.52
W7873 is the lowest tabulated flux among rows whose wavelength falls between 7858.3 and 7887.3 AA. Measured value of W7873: 4.14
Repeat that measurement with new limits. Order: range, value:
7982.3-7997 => 4.31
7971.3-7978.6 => 4.61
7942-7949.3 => 4.58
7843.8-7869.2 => 4.21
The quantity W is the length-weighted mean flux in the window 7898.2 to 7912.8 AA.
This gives 4.65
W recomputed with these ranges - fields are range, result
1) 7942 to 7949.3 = 4.62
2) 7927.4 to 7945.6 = 4.55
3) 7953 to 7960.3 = 4.39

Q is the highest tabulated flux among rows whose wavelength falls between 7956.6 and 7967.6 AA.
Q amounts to 4.62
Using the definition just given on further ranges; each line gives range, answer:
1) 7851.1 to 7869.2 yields 4.99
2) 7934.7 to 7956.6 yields 4.66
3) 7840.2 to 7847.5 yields 5.09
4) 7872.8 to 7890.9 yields 5.29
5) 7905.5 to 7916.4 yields 5.19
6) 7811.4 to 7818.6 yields 4.88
